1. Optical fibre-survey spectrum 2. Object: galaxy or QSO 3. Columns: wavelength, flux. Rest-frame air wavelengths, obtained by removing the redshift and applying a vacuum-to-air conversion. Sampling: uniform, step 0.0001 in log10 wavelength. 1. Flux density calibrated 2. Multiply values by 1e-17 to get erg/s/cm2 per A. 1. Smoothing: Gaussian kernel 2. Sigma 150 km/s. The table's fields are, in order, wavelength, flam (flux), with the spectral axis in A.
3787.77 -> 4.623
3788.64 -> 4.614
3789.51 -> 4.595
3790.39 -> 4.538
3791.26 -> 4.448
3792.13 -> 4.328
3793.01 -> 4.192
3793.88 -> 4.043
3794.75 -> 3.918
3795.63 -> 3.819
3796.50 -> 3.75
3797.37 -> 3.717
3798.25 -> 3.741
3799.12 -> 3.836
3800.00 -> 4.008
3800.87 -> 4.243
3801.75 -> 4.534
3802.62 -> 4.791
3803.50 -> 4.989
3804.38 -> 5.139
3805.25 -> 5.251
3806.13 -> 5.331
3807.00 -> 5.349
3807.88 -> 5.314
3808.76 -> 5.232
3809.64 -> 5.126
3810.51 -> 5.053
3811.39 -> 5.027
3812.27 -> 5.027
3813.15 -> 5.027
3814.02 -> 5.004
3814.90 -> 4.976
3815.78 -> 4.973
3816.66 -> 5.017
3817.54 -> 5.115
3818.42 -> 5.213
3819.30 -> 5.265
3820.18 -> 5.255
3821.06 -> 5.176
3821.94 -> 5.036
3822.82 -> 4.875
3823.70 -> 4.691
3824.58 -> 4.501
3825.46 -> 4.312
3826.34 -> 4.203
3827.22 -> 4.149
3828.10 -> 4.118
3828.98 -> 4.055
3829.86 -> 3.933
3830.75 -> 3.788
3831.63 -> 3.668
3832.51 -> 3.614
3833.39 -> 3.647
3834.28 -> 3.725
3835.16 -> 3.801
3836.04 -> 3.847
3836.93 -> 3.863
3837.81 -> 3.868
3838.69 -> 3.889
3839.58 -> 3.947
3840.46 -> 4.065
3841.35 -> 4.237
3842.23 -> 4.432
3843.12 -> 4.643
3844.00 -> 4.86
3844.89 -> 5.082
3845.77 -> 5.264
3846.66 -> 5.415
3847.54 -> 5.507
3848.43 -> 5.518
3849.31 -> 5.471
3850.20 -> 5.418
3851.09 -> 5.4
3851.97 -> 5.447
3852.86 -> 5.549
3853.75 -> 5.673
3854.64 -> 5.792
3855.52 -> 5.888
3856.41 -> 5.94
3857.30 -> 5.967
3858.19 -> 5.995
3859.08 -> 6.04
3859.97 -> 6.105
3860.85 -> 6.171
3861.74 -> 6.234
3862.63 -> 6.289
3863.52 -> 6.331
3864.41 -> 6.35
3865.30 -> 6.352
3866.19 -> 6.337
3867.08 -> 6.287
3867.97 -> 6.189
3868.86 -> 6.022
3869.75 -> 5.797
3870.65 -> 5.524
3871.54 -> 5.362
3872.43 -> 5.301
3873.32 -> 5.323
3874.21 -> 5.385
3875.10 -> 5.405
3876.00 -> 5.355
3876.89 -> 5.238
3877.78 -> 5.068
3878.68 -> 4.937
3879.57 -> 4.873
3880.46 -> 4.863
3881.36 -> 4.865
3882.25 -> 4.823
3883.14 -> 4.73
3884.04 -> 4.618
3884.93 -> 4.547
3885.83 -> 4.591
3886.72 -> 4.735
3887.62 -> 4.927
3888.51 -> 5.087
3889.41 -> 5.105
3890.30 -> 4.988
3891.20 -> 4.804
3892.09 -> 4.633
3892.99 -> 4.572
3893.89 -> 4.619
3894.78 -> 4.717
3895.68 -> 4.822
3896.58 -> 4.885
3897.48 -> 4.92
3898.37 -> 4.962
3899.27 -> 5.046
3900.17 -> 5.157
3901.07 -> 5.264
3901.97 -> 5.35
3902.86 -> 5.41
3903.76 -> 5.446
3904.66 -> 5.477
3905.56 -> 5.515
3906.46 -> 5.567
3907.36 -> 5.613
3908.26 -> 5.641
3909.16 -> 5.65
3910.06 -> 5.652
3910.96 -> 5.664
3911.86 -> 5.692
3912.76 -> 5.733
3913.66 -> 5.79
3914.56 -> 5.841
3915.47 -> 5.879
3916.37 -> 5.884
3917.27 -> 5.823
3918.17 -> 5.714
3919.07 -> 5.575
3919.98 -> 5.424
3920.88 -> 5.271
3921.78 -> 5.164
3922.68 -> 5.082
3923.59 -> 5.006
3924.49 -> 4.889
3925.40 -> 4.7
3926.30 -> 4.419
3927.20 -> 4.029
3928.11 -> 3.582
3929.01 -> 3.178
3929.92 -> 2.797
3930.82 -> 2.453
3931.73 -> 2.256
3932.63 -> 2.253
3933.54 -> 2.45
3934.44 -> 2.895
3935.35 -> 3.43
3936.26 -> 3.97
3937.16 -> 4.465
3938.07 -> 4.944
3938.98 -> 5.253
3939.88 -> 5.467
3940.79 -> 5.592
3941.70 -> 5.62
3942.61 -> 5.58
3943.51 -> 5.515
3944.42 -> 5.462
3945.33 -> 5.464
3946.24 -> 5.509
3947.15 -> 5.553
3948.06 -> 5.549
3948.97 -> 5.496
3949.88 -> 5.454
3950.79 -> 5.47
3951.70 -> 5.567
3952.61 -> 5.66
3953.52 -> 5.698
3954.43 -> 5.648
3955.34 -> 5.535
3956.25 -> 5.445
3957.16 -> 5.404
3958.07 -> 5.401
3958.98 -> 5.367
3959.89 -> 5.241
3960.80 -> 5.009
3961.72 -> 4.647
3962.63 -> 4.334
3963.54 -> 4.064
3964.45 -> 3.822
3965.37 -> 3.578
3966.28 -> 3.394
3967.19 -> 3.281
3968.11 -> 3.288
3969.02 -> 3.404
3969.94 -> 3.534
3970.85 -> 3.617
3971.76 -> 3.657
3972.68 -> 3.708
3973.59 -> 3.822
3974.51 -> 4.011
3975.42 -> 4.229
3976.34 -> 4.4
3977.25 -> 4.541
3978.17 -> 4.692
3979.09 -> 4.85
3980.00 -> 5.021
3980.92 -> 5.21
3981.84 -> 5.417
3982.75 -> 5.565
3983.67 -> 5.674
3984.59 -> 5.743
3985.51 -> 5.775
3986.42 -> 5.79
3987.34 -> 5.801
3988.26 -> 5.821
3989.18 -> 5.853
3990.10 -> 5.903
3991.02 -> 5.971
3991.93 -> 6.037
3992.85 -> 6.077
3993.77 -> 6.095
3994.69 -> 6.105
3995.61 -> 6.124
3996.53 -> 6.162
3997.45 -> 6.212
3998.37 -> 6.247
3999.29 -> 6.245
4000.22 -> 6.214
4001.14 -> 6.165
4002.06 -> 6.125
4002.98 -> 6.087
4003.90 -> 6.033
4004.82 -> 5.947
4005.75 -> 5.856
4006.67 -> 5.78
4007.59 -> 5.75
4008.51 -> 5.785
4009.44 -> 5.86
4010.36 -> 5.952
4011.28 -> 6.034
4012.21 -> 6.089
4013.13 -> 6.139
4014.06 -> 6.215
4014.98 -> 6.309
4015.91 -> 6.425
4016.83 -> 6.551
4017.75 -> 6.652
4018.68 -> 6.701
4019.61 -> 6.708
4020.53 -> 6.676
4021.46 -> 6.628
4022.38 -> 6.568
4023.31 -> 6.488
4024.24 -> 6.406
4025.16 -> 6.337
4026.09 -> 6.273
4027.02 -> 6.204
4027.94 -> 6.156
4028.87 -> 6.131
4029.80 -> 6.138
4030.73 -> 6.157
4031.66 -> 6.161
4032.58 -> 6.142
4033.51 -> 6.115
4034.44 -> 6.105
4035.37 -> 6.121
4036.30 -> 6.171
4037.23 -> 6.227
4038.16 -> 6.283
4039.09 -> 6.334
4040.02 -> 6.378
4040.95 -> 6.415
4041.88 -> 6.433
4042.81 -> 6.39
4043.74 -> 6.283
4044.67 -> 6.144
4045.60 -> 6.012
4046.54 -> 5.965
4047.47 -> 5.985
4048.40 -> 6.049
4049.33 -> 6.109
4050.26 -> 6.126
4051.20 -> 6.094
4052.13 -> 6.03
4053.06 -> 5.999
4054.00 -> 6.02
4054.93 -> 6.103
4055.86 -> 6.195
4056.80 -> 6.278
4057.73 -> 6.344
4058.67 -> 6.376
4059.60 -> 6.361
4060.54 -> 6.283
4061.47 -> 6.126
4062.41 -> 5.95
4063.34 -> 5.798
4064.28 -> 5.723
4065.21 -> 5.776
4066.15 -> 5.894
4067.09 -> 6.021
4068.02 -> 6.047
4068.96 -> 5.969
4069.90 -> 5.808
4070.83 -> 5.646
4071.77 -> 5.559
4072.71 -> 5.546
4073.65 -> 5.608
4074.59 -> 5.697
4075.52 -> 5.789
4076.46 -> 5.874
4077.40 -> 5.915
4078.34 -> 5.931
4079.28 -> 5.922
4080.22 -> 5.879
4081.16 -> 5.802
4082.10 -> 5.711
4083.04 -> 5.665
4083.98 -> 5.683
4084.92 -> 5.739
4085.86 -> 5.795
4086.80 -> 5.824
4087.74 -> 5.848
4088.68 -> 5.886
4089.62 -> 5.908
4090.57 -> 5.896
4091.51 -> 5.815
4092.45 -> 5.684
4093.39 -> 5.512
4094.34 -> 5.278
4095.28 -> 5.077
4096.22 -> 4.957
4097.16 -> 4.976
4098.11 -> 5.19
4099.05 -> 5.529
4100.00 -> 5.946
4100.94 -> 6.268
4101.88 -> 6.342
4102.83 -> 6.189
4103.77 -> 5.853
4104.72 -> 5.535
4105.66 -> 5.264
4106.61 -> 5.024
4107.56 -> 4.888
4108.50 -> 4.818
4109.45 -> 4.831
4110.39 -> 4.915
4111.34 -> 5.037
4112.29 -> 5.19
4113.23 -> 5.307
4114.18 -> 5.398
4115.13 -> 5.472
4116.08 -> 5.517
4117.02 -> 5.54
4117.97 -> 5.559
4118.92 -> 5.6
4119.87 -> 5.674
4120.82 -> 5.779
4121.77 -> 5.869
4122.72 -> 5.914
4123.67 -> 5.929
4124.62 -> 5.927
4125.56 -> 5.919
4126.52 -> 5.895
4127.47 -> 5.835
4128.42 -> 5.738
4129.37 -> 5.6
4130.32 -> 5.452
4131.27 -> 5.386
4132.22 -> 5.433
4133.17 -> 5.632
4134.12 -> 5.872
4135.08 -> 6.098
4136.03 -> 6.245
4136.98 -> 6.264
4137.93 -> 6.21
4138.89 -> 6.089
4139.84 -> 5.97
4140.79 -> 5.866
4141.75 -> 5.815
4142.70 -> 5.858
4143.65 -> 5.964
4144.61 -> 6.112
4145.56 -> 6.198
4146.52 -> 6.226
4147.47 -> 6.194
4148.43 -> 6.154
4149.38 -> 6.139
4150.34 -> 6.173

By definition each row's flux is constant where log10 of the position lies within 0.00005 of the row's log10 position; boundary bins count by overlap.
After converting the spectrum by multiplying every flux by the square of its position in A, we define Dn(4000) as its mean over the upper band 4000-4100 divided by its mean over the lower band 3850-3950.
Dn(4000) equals 1.26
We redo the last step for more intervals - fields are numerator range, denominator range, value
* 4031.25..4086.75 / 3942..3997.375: 1.24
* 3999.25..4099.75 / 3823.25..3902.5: 1.31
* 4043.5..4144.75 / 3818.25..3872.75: 1.29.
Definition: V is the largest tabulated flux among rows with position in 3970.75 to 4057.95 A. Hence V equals 6.708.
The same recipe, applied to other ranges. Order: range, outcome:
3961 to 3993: 6.077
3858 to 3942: 6.352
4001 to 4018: 6.652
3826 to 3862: 6.234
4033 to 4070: 6.433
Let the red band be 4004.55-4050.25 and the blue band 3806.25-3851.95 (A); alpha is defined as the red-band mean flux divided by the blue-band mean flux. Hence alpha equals 1.33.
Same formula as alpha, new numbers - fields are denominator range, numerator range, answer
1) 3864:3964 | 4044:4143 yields 1.14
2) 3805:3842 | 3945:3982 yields 1.03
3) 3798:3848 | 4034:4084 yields 1.31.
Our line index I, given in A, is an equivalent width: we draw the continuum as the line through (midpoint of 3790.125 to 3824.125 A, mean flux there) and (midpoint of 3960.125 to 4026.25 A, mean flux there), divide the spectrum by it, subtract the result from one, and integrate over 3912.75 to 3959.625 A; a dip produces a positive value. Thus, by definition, 3.0 A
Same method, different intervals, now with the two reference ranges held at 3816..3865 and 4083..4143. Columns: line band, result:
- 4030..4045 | -2.2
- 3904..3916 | -1.3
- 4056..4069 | -1.3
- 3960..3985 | 4.5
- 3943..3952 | -0.5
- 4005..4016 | -1.3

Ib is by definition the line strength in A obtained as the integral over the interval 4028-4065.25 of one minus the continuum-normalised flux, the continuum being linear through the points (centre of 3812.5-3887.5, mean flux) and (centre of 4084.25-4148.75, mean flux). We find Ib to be -4.3 A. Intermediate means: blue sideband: 5.05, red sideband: 5.68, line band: 6.15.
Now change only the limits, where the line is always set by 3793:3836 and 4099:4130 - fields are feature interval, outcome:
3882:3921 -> -3.14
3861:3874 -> -3.44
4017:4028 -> -2.59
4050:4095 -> -3.76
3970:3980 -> 1.82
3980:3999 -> -2.64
